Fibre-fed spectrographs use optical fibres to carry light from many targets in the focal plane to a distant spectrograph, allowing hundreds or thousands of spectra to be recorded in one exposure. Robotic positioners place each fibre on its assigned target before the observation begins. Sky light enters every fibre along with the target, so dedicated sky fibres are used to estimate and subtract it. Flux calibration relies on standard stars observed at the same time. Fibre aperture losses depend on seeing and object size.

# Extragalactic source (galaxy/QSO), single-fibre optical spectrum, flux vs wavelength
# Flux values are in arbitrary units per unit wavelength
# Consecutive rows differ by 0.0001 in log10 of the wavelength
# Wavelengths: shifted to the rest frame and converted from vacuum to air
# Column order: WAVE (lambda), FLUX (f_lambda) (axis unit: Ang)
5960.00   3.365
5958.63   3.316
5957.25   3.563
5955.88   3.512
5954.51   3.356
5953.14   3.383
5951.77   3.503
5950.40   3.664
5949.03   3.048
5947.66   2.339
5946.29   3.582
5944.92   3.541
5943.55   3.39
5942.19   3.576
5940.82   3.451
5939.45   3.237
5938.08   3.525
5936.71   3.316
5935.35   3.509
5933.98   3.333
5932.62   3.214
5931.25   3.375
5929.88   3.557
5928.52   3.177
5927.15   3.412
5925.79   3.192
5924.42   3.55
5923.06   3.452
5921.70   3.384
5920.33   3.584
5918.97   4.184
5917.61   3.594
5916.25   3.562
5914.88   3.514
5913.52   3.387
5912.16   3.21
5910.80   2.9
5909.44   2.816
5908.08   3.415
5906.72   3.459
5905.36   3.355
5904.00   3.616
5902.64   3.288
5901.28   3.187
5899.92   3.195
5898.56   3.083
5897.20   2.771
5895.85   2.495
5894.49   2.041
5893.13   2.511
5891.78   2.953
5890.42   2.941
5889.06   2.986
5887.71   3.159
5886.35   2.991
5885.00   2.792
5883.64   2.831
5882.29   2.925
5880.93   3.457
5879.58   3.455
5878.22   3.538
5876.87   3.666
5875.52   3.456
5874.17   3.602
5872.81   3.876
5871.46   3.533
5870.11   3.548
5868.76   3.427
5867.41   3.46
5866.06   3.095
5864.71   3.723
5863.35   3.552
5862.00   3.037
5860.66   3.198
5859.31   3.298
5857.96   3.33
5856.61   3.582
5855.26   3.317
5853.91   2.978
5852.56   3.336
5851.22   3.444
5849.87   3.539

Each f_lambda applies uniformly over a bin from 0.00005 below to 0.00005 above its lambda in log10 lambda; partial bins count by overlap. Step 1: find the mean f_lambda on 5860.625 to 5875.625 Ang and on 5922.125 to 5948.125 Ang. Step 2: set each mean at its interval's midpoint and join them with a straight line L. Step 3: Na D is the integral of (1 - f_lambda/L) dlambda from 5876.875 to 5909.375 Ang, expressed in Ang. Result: 3.4 Ang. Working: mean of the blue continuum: 3.47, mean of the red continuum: 3.36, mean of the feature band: 3.07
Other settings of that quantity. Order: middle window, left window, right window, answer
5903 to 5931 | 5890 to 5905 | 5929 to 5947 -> -2.2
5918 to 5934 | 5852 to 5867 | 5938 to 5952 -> -0.6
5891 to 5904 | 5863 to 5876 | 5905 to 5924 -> 2.2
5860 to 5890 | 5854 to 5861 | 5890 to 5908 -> -1.3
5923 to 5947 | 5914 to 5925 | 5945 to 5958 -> 0.4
